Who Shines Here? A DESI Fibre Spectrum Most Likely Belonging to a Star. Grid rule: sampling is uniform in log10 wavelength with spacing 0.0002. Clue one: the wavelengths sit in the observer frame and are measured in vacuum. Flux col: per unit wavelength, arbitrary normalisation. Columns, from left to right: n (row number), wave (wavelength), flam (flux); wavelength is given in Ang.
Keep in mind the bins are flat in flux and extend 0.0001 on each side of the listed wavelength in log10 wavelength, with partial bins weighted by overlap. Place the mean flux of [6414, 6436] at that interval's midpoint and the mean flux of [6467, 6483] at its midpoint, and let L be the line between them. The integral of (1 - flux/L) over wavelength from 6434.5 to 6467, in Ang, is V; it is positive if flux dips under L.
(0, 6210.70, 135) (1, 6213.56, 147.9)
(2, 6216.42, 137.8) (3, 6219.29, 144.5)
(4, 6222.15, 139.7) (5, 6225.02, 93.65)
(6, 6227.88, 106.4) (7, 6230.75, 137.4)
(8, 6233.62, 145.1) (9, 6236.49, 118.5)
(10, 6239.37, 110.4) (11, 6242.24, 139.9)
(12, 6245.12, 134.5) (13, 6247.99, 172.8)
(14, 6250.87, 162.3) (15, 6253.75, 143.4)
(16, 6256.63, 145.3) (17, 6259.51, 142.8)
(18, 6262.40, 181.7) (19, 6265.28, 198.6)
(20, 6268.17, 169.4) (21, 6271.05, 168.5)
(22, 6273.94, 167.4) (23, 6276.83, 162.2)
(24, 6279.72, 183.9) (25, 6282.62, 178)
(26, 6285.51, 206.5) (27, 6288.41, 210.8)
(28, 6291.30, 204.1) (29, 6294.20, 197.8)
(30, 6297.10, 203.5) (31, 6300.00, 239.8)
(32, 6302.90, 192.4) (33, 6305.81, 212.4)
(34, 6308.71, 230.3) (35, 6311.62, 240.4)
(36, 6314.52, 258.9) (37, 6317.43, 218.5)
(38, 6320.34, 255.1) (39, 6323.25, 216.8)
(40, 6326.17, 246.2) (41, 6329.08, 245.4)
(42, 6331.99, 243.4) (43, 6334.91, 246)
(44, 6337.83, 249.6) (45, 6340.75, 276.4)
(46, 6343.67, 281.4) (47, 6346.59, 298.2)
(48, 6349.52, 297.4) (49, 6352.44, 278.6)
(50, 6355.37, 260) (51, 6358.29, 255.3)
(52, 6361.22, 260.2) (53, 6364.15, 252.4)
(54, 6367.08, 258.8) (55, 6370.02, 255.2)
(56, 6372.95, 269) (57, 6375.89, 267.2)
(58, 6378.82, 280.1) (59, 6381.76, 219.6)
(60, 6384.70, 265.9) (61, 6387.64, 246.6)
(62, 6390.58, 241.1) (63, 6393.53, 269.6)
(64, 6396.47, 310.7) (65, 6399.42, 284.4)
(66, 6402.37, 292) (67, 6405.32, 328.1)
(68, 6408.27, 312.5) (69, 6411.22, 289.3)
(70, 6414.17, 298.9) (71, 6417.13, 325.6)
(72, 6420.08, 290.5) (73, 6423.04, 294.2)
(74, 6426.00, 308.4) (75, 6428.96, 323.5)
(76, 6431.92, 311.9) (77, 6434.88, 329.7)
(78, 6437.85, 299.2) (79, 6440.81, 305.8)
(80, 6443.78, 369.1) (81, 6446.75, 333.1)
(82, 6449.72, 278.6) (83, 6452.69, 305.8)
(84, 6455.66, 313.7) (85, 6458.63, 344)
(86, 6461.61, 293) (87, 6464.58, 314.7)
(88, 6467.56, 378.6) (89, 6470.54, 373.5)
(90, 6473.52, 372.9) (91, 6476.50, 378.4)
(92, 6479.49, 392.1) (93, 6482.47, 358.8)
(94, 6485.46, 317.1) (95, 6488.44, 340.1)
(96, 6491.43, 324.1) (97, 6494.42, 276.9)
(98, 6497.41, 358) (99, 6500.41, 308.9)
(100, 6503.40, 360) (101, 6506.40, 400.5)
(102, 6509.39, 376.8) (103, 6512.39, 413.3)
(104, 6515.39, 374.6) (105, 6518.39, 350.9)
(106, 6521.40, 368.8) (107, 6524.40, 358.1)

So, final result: 2.4 Ang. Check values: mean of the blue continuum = 311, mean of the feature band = 318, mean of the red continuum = 377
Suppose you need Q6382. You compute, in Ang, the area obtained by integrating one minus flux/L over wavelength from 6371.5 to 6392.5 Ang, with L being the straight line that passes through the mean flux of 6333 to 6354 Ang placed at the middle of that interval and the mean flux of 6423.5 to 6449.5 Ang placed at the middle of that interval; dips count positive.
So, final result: 2.65 Ang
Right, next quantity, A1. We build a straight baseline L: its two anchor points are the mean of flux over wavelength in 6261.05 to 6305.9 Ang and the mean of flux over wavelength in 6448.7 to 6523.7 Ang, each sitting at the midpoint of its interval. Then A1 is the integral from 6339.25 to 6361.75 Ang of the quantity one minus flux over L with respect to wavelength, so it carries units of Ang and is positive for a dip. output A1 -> -3.1 Ang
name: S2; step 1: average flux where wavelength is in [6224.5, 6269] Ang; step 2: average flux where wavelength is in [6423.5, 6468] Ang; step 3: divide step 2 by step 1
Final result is 2.20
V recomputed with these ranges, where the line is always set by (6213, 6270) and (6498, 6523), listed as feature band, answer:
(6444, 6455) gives 0.1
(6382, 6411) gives -0.8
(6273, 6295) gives -1.2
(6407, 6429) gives -1.0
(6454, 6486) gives -1.4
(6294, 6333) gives -4.9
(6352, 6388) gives -1.2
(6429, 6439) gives -0.4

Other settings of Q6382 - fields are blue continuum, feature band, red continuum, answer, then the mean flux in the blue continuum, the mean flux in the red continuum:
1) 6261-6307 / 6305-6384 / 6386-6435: -4.5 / 192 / 297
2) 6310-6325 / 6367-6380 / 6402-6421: 0.6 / 238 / 307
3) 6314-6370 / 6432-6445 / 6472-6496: -0.3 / 258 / 345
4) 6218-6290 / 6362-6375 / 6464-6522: -0.4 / 155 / 357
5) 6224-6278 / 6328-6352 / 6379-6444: -4.0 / 148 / 295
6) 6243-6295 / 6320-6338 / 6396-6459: -1.3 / 173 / 311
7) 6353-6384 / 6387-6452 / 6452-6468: -1.9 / 259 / 323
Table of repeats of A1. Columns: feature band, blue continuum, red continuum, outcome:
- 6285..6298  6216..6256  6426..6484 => -1.3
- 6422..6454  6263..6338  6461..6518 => 0.1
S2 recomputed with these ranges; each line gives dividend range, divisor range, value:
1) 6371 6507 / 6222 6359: 1.57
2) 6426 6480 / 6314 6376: 1.29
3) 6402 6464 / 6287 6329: 1.39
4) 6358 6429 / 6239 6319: 1.50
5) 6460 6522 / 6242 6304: 1.98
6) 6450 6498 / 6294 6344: 1.43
